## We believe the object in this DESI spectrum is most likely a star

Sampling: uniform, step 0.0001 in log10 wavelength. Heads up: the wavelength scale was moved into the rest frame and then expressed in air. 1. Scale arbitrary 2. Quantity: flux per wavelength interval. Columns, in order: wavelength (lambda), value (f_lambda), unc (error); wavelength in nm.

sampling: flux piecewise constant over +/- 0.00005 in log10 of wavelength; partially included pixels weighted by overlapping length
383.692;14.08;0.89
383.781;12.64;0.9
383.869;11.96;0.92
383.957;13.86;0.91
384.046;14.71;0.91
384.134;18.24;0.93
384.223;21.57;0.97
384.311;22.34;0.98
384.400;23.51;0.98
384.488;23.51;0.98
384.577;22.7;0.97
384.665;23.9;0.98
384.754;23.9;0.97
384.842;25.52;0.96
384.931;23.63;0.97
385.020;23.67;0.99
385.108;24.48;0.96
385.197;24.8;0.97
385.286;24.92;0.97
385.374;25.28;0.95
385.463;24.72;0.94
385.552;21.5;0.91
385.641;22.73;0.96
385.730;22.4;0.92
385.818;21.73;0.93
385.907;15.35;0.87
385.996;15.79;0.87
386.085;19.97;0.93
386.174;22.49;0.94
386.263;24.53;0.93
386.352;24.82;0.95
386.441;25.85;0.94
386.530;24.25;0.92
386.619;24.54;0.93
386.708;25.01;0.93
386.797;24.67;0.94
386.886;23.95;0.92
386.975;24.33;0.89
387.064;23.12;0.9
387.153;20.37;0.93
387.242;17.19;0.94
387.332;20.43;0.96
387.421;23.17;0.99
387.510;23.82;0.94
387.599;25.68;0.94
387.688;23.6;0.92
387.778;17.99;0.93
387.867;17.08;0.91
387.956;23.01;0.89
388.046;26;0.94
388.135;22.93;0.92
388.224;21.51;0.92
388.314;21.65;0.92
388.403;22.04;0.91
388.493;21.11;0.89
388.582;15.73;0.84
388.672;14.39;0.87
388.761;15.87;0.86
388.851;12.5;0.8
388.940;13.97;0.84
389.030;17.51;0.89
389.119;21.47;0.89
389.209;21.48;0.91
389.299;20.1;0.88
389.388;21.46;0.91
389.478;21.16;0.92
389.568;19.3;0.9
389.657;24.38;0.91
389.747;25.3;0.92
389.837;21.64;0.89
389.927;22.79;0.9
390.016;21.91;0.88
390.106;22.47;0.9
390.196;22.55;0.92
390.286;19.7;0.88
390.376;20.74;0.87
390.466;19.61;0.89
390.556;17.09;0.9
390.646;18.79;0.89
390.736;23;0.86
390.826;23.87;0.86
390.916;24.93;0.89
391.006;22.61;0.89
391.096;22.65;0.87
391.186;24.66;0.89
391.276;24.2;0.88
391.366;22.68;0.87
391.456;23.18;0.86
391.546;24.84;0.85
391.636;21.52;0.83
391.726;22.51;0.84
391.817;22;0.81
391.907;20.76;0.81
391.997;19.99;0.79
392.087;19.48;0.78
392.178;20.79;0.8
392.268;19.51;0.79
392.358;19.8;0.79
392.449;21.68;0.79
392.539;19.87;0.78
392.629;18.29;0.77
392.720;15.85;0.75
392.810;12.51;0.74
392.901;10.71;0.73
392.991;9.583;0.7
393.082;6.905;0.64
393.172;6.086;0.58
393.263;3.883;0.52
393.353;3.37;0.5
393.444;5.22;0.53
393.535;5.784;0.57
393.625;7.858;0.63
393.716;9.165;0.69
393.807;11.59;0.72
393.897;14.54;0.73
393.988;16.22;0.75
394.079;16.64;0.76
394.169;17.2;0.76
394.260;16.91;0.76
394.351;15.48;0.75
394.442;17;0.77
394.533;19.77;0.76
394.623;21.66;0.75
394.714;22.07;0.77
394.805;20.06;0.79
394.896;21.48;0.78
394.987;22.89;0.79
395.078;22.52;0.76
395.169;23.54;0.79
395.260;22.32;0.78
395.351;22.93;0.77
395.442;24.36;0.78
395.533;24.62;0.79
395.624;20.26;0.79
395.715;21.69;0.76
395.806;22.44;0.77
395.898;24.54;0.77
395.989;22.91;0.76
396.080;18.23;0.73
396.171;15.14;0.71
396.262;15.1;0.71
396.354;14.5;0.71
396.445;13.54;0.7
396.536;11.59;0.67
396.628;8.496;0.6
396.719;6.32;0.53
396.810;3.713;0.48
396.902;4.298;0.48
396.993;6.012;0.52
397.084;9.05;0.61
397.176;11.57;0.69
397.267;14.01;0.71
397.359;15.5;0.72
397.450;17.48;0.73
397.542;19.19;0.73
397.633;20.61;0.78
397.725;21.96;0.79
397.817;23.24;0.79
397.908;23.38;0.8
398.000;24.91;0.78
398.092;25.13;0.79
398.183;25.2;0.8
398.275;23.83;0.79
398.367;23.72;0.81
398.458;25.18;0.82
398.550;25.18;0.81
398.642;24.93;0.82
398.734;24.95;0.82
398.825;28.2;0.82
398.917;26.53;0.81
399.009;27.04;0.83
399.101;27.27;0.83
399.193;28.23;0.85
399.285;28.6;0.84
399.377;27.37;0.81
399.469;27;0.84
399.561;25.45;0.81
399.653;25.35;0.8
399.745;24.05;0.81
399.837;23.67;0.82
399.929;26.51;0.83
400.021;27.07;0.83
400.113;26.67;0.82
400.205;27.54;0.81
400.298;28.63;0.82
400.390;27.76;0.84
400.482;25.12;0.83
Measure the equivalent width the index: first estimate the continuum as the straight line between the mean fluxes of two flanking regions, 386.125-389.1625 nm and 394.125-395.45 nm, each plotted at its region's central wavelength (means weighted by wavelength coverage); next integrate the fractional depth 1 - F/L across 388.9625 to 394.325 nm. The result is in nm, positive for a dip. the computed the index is 0.72 nm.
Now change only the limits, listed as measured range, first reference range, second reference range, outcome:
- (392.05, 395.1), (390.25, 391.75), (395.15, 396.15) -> 0.99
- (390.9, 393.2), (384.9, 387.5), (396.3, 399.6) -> 0.23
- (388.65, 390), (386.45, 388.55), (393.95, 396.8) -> 0.12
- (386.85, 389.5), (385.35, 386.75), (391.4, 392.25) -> 0.21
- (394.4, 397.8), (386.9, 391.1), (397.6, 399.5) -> 0.95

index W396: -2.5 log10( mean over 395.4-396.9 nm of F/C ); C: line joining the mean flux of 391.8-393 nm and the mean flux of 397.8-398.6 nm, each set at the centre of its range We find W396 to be 0.32 mag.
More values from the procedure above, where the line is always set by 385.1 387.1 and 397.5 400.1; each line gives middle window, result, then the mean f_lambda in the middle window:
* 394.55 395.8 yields 0.11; 22.3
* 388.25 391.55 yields 0.14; 20.9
